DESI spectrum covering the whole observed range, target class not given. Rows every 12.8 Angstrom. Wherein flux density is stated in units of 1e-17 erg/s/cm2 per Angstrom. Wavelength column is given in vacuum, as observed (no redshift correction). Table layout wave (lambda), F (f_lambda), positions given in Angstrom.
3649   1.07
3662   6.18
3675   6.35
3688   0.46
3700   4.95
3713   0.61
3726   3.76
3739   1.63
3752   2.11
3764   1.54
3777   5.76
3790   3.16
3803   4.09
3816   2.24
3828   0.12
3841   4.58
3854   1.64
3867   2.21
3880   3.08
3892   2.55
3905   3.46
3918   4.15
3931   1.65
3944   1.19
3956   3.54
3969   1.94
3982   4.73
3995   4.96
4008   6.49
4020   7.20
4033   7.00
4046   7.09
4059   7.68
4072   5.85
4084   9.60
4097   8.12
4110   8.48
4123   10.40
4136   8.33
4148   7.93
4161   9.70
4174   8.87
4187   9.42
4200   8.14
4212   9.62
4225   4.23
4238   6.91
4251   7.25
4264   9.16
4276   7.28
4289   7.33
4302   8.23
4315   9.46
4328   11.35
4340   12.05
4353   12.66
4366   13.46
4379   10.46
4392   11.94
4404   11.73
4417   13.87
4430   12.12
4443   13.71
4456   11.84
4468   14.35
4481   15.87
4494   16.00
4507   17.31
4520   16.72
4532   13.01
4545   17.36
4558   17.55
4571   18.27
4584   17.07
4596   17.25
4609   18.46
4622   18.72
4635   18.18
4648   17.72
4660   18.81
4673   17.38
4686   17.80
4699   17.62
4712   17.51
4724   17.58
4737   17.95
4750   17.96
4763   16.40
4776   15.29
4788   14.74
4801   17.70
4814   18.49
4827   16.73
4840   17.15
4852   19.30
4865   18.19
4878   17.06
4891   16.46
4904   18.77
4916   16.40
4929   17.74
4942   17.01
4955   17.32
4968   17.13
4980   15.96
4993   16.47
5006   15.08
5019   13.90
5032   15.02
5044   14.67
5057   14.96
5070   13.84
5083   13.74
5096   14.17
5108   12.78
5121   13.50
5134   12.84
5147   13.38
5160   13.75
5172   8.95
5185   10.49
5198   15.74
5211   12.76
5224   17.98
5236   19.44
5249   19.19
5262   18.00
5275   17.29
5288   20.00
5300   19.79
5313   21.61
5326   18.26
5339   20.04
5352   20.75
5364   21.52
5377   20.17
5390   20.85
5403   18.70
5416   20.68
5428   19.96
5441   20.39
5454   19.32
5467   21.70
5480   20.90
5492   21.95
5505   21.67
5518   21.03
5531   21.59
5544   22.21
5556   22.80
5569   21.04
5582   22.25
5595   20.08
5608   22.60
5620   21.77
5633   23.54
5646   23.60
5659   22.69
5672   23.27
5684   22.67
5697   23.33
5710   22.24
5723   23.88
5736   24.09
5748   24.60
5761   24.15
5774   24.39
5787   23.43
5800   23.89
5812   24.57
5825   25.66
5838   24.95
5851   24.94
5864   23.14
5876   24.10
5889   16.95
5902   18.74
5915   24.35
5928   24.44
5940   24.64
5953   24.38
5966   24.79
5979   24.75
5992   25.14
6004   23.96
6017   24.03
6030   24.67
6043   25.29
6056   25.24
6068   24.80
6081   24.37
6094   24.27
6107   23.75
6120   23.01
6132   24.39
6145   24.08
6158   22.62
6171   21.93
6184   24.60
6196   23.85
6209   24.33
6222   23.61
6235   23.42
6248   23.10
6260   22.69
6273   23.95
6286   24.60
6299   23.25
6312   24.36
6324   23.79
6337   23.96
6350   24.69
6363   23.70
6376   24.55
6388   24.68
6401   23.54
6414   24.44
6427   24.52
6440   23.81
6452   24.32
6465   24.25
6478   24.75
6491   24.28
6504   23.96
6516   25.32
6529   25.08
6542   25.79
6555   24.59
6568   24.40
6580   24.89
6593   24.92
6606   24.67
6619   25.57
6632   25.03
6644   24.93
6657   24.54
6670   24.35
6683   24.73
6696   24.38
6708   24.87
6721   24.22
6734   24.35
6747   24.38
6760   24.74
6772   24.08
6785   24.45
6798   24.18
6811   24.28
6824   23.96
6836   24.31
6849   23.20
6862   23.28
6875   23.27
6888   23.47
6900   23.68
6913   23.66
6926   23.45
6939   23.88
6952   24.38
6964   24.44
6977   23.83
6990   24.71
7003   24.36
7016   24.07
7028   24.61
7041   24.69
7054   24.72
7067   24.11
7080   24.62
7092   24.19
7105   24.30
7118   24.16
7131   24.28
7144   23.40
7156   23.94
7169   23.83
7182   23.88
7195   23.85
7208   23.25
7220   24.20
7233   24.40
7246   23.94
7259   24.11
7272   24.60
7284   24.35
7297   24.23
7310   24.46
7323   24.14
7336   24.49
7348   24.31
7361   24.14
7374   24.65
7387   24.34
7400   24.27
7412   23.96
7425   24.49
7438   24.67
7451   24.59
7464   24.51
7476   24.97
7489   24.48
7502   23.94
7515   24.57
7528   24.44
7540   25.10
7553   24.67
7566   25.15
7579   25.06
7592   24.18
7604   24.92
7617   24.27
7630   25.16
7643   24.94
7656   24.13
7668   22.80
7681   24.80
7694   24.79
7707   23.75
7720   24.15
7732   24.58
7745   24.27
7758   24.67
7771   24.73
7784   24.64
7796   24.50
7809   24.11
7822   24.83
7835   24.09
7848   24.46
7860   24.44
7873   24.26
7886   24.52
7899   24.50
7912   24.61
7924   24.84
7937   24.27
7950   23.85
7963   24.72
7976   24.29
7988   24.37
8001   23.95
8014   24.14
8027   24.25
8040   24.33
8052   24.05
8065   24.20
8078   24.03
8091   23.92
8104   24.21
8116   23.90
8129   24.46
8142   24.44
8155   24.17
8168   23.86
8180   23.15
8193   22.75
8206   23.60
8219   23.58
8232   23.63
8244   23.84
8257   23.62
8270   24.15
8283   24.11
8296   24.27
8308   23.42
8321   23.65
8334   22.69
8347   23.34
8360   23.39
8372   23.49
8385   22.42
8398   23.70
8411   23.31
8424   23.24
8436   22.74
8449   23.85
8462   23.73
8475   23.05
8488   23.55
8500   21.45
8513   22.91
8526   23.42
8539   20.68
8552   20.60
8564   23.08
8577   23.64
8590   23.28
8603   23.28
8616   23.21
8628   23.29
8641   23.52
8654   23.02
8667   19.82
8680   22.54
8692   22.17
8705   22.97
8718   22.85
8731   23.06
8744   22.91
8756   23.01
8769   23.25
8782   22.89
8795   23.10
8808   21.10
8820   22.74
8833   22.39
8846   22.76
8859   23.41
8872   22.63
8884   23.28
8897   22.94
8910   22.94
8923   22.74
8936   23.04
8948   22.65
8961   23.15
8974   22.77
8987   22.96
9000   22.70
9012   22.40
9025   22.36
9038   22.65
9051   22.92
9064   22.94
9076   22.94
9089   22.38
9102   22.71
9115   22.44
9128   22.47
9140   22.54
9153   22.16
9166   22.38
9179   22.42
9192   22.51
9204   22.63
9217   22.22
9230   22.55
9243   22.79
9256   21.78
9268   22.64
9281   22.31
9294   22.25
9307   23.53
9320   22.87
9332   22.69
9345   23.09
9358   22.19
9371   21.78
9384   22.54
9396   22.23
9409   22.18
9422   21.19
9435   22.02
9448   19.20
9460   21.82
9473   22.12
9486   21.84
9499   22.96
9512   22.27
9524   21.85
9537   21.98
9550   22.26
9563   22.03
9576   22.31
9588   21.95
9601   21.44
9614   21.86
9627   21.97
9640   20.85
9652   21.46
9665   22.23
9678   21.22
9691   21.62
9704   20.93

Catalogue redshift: 0.00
